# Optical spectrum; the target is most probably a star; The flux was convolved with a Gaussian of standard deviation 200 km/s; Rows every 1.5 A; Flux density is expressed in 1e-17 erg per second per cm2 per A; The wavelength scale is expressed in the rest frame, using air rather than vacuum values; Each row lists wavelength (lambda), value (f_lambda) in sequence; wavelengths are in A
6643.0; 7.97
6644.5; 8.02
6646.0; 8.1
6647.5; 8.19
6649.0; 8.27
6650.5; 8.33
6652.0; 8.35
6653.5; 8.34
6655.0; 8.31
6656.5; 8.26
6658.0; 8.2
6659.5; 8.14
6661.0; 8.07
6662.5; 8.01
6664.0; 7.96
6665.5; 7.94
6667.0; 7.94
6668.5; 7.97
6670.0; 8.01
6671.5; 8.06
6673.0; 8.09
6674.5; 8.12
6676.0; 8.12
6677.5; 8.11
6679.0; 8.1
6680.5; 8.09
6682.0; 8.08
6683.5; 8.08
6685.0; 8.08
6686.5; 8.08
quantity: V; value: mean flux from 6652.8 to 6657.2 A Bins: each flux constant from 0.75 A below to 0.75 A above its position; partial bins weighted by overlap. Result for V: 8.3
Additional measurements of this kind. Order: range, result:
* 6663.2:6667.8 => 7.95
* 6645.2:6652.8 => 8.25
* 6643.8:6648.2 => 8.1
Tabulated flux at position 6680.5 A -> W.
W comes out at 8.09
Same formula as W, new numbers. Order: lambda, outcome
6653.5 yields 8.34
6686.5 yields 8.08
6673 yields 8.09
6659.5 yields 8.14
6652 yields 8.35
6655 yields 8.31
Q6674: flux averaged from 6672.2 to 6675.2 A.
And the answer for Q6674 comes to 8.1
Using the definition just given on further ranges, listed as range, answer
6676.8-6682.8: 8.09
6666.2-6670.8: 7.97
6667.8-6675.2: 8.05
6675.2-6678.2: 8.12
